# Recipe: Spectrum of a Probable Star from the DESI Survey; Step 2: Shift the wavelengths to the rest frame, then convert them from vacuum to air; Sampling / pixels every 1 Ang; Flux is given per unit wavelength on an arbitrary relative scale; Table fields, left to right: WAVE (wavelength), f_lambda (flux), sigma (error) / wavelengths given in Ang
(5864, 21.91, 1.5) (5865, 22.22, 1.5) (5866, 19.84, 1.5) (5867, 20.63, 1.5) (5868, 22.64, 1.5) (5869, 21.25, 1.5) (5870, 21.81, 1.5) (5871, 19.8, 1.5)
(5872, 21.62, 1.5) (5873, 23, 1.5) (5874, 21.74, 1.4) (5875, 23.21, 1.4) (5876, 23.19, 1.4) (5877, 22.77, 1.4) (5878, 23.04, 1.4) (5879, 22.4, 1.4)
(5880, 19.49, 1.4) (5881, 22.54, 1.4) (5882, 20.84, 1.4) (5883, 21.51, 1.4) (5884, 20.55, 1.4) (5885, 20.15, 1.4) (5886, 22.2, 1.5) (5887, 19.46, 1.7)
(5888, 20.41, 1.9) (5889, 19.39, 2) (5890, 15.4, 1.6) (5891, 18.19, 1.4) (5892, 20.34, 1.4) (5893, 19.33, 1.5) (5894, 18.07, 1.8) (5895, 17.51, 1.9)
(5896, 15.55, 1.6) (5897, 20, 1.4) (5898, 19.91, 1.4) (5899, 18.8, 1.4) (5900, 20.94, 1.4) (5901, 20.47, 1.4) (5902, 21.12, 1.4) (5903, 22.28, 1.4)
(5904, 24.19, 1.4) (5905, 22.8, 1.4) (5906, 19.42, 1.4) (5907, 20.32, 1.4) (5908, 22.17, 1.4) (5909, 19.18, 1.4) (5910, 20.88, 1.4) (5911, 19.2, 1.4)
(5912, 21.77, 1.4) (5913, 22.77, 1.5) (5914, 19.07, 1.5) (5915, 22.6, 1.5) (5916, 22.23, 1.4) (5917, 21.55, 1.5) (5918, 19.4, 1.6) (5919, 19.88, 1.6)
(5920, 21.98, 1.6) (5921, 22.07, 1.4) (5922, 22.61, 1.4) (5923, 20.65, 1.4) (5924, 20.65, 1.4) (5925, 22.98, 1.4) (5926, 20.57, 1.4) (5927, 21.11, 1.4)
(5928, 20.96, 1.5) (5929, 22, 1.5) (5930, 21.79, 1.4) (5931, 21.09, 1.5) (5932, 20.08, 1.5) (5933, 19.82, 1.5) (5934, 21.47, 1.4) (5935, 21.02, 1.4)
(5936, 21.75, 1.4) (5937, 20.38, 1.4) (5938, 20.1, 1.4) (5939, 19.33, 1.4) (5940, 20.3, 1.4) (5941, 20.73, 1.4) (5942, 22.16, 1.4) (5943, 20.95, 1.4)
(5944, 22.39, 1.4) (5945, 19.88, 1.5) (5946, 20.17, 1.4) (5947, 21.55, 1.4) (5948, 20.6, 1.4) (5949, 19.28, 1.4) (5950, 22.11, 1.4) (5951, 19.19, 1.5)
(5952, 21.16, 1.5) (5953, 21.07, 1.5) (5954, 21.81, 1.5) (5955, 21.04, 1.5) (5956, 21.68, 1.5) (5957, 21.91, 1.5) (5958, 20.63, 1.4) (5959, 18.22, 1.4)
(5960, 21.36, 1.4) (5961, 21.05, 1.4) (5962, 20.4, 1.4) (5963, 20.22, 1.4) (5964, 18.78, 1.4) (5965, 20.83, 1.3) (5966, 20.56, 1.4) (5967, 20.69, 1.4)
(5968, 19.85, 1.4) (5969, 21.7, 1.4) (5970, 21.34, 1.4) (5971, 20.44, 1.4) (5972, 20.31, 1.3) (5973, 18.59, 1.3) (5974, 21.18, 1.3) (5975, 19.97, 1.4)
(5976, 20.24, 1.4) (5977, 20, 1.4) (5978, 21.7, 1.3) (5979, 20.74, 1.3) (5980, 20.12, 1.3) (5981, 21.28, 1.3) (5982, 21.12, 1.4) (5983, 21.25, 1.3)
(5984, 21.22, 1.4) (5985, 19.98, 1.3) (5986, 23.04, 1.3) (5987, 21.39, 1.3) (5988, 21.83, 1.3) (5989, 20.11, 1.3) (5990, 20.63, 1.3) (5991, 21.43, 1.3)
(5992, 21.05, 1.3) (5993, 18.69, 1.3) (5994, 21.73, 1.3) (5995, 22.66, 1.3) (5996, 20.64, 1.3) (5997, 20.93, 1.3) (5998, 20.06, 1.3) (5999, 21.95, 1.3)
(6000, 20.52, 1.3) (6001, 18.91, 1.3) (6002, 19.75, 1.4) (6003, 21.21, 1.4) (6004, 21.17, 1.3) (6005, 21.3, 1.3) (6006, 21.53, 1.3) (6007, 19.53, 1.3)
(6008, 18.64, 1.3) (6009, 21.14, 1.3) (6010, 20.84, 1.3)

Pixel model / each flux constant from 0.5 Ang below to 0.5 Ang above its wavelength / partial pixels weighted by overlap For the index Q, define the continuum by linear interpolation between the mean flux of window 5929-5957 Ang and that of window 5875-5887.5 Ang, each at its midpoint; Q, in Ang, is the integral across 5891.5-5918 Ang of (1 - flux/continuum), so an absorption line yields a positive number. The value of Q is 1.06 Ang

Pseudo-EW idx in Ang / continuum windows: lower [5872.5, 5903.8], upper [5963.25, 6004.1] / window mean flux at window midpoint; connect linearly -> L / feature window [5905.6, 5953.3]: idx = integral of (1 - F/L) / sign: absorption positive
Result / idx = -0.80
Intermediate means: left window 20.5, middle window 20.9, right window 20.7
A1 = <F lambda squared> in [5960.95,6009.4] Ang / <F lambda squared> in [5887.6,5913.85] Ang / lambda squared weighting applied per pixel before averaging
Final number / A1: 1.1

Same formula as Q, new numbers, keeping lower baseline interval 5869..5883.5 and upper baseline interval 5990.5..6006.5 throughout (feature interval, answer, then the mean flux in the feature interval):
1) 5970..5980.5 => 0.3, 20.4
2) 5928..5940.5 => 0.4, 20.8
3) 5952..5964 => 0.2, 20.8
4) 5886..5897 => 1.6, 18.6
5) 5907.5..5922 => 0.3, 21.1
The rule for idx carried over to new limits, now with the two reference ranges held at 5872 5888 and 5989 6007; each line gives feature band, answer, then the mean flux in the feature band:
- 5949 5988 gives 0.5 Ang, 20.7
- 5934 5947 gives 0.2 Ang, 20.8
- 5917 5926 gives 0.0 Ang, 21.3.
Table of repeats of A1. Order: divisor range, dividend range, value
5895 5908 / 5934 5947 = 1.03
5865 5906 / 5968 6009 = 1.04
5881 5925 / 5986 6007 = 1.05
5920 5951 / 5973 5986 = 1.00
